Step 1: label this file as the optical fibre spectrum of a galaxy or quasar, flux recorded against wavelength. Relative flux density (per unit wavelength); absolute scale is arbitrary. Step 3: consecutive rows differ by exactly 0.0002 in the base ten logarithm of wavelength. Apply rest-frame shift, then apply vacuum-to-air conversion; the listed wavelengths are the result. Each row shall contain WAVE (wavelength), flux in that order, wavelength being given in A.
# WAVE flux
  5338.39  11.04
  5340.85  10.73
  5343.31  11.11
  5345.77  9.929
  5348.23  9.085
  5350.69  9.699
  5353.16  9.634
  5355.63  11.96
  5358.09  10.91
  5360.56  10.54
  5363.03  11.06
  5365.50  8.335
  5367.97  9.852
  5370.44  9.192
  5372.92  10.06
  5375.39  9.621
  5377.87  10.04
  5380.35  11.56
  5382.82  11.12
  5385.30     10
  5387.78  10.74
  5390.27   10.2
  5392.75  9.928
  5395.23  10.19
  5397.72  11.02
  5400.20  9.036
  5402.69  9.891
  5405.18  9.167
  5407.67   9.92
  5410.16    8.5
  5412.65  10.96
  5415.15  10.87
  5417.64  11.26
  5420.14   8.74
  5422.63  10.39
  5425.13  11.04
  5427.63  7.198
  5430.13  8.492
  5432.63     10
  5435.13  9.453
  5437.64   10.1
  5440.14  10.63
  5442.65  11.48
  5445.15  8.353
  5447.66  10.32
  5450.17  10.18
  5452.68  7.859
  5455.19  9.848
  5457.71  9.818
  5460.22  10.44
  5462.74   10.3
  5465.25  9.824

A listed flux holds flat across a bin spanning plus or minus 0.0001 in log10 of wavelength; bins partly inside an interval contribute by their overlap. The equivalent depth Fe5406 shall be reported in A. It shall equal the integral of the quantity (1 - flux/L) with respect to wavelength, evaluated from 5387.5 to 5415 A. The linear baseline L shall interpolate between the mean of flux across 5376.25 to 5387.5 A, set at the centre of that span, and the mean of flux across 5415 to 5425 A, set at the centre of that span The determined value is 1.4 A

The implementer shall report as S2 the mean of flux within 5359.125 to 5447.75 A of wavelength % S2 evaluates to 9.98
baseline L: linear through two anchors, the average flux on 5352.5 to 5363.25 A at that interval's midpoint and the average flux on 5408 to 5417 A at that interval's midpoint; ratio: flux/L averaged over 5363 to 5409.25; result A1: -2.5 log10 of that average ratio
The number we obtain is 0.052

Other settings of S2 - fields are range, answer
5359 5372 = 9.83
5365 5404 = 10.1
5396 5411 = 9.64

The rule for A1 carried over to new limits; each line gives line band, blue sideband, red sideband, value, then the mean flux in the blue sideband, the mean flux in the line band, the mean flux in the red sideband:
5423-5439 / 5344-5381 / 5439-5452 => 0.071 mag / 10.1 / 9.44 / 10.1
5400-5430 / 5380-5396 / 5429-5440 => 0.030 mag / 10.5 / 9.72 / 9.64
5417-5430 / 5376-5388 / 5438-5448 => 0.085 mag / 10.6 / 9.55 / 10.2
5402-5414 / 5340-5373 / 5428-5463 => 0.024 mag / 10.1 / 9.68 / 9.72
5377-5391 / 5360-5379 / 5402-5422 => -0.083 mag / 9.81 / 10.6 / 9.93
